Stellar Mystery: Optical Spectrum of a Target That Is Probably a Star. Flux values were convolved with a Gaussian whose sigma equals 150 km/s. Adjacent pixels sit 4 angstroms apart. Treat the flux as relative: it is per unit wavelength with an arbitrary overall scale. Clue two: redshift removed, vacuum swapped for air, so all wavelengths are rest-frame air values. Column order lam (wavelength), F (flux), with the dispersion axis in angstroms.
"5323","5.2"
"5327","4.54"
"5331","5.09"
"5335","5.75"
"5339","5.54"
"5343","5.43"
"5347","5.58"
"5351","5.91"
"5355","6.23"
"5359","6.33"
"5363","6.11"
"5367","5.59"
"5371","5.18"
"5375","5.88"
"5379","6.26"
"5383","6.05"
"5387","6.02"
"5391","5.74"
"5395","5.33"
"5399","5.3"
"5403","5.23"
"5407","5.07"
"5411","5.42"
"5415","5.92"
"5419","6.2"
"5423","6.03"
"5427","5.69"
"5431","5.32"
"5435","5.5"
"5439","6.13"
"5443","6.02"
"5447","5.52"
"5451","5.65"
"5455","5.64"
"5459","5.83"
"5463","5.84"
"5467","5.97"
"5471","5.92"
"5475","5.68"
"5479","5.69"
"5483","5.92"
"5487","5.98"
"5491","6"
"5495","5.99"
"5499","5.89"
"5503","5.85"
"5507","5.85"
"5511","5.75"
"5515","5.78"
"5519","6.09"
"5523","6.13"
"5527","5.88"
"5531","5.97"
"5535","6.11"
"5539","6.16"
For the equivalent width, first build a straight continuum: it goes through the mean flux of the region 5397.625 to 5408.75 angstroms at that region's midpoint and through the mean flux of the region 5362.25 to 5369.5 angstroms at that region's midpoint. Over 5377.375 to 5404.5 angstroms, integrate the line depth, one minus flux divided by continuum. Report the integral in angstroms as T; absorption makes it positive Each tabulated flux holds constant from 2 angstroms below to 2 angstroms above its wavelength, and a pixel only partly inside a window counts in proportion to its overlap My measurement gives -1.6 angstroms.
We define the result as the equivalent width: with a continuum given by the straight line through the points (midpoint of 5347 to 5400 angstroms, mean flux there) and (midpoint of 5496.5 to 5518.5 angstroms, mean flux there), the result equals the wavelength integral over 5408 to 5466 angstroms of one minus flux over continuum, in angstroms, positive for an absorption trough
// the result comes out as 0.9 angstroms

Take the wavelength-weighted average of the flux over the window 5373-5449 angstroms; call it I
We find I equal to 5.72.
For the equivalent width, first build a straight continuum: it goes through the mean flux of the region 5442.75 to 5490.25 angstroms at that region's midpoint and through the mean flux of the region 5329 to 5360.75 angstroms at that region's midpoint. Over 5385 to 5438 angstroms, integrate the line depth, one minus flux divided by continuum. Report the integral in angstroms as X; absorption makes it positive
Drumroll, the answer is 1.48 angstroms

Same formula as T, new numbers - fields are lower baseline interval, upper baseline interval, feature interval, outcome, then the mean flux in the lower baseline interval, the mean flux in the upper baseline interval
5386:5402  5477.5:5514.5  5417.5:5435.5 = -0.33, 5.55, 5.88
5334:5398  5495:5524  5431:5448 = 0.29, 5.8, 5.9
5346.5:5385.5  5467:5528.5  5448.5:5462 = 0.45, 5.93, 5.9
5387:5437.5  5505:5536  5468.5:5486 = -0.06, 5.59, 5.94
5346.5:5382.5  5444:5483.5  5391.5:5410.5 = 1.86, 5.92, 5.77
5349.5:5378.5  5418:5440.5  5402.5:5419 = 0.85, 5.91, 5.79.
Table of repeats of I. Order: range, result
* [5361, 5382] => 5.82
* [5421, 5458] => 5.73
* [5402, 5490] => 5.74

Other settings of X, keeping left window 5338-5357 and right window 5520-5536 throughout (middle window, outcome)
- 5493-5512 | 0.4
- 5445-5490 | 1.1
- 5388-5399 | 0.5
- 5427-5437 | 0.7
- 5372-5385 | -0.4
